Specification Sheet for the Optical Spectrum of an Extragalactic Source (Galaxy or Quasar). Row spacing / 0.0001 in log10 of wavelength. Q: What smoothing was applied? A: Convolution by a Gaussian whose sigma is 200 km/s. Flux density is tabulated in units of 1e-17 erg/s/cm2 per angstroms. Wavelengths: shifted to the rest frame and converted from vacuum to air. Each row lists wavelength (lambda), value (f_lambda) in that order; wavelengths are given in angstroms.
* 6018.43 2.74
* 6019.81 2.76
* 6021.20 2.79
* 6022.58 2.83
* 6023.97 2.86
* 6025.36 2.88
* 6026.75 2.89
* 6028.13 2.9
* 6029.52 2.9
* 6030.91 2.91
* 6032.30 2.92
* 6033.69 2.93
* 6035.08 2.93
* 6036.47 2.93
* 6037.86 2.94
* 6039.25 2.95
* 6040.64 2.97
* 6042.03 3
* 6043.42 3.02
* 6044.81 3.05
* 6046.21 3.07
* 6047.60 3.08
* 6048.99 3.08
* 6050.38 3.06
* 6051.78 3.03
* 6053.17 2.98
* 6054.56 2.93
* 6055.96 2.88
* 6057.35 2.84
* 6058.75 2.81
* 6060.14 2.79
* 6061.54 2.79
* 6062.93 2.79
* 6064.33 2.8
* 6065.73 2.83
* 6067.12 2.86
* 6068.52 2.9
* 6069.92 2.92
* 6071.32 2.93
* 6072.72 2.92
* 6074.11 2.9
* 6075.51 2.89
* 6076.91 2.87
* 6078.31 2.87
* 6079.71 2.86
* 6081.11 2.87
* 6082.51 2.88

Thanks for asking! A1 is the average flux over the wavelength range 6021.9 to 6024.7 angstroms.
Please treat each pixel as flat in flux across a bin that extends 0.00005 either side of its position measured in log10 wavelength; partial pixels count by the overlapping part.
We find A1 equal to 2.84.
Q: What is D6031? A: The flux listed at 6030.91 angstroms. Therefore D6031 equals 2.91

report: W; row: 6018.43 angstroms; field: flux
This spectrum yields 2.74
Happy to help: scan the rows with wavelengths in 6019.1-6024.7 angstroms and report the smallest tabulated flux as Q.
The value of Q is 2.76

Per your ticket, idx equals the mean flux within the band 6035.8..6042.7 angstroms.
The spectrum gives 2.96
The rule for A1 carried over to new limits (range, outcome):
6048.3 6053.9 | 3.04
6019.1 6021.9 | 2.78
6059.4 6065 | 2.79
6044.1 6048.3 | 3.07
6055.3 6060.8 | 2.83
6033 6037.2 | 2.93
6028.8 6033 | 2.91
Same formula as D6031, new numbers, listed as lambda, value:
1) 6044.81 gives 3.05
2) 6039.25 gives 2.95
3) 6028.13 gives 2.9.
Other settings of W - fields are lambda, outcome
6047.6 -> 3.08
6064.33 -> 2.8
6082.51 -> 2.88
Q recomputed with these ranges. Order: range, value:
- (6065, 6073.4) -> 2.83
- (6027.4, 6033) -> 2.9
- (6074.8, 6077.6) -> 2.87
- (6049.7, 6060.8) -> 2.79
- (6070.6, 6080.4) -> 2.86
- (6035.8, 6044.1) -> 2.93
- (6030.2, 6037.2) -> 2.91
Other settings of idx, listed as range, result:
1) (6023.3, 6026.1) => 2.87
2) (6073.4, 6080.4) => 2.88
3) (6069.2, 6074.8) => 2.92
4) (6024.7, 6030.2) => 2.89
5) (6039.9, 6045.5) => 3.01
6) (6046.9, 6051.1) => 3.07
